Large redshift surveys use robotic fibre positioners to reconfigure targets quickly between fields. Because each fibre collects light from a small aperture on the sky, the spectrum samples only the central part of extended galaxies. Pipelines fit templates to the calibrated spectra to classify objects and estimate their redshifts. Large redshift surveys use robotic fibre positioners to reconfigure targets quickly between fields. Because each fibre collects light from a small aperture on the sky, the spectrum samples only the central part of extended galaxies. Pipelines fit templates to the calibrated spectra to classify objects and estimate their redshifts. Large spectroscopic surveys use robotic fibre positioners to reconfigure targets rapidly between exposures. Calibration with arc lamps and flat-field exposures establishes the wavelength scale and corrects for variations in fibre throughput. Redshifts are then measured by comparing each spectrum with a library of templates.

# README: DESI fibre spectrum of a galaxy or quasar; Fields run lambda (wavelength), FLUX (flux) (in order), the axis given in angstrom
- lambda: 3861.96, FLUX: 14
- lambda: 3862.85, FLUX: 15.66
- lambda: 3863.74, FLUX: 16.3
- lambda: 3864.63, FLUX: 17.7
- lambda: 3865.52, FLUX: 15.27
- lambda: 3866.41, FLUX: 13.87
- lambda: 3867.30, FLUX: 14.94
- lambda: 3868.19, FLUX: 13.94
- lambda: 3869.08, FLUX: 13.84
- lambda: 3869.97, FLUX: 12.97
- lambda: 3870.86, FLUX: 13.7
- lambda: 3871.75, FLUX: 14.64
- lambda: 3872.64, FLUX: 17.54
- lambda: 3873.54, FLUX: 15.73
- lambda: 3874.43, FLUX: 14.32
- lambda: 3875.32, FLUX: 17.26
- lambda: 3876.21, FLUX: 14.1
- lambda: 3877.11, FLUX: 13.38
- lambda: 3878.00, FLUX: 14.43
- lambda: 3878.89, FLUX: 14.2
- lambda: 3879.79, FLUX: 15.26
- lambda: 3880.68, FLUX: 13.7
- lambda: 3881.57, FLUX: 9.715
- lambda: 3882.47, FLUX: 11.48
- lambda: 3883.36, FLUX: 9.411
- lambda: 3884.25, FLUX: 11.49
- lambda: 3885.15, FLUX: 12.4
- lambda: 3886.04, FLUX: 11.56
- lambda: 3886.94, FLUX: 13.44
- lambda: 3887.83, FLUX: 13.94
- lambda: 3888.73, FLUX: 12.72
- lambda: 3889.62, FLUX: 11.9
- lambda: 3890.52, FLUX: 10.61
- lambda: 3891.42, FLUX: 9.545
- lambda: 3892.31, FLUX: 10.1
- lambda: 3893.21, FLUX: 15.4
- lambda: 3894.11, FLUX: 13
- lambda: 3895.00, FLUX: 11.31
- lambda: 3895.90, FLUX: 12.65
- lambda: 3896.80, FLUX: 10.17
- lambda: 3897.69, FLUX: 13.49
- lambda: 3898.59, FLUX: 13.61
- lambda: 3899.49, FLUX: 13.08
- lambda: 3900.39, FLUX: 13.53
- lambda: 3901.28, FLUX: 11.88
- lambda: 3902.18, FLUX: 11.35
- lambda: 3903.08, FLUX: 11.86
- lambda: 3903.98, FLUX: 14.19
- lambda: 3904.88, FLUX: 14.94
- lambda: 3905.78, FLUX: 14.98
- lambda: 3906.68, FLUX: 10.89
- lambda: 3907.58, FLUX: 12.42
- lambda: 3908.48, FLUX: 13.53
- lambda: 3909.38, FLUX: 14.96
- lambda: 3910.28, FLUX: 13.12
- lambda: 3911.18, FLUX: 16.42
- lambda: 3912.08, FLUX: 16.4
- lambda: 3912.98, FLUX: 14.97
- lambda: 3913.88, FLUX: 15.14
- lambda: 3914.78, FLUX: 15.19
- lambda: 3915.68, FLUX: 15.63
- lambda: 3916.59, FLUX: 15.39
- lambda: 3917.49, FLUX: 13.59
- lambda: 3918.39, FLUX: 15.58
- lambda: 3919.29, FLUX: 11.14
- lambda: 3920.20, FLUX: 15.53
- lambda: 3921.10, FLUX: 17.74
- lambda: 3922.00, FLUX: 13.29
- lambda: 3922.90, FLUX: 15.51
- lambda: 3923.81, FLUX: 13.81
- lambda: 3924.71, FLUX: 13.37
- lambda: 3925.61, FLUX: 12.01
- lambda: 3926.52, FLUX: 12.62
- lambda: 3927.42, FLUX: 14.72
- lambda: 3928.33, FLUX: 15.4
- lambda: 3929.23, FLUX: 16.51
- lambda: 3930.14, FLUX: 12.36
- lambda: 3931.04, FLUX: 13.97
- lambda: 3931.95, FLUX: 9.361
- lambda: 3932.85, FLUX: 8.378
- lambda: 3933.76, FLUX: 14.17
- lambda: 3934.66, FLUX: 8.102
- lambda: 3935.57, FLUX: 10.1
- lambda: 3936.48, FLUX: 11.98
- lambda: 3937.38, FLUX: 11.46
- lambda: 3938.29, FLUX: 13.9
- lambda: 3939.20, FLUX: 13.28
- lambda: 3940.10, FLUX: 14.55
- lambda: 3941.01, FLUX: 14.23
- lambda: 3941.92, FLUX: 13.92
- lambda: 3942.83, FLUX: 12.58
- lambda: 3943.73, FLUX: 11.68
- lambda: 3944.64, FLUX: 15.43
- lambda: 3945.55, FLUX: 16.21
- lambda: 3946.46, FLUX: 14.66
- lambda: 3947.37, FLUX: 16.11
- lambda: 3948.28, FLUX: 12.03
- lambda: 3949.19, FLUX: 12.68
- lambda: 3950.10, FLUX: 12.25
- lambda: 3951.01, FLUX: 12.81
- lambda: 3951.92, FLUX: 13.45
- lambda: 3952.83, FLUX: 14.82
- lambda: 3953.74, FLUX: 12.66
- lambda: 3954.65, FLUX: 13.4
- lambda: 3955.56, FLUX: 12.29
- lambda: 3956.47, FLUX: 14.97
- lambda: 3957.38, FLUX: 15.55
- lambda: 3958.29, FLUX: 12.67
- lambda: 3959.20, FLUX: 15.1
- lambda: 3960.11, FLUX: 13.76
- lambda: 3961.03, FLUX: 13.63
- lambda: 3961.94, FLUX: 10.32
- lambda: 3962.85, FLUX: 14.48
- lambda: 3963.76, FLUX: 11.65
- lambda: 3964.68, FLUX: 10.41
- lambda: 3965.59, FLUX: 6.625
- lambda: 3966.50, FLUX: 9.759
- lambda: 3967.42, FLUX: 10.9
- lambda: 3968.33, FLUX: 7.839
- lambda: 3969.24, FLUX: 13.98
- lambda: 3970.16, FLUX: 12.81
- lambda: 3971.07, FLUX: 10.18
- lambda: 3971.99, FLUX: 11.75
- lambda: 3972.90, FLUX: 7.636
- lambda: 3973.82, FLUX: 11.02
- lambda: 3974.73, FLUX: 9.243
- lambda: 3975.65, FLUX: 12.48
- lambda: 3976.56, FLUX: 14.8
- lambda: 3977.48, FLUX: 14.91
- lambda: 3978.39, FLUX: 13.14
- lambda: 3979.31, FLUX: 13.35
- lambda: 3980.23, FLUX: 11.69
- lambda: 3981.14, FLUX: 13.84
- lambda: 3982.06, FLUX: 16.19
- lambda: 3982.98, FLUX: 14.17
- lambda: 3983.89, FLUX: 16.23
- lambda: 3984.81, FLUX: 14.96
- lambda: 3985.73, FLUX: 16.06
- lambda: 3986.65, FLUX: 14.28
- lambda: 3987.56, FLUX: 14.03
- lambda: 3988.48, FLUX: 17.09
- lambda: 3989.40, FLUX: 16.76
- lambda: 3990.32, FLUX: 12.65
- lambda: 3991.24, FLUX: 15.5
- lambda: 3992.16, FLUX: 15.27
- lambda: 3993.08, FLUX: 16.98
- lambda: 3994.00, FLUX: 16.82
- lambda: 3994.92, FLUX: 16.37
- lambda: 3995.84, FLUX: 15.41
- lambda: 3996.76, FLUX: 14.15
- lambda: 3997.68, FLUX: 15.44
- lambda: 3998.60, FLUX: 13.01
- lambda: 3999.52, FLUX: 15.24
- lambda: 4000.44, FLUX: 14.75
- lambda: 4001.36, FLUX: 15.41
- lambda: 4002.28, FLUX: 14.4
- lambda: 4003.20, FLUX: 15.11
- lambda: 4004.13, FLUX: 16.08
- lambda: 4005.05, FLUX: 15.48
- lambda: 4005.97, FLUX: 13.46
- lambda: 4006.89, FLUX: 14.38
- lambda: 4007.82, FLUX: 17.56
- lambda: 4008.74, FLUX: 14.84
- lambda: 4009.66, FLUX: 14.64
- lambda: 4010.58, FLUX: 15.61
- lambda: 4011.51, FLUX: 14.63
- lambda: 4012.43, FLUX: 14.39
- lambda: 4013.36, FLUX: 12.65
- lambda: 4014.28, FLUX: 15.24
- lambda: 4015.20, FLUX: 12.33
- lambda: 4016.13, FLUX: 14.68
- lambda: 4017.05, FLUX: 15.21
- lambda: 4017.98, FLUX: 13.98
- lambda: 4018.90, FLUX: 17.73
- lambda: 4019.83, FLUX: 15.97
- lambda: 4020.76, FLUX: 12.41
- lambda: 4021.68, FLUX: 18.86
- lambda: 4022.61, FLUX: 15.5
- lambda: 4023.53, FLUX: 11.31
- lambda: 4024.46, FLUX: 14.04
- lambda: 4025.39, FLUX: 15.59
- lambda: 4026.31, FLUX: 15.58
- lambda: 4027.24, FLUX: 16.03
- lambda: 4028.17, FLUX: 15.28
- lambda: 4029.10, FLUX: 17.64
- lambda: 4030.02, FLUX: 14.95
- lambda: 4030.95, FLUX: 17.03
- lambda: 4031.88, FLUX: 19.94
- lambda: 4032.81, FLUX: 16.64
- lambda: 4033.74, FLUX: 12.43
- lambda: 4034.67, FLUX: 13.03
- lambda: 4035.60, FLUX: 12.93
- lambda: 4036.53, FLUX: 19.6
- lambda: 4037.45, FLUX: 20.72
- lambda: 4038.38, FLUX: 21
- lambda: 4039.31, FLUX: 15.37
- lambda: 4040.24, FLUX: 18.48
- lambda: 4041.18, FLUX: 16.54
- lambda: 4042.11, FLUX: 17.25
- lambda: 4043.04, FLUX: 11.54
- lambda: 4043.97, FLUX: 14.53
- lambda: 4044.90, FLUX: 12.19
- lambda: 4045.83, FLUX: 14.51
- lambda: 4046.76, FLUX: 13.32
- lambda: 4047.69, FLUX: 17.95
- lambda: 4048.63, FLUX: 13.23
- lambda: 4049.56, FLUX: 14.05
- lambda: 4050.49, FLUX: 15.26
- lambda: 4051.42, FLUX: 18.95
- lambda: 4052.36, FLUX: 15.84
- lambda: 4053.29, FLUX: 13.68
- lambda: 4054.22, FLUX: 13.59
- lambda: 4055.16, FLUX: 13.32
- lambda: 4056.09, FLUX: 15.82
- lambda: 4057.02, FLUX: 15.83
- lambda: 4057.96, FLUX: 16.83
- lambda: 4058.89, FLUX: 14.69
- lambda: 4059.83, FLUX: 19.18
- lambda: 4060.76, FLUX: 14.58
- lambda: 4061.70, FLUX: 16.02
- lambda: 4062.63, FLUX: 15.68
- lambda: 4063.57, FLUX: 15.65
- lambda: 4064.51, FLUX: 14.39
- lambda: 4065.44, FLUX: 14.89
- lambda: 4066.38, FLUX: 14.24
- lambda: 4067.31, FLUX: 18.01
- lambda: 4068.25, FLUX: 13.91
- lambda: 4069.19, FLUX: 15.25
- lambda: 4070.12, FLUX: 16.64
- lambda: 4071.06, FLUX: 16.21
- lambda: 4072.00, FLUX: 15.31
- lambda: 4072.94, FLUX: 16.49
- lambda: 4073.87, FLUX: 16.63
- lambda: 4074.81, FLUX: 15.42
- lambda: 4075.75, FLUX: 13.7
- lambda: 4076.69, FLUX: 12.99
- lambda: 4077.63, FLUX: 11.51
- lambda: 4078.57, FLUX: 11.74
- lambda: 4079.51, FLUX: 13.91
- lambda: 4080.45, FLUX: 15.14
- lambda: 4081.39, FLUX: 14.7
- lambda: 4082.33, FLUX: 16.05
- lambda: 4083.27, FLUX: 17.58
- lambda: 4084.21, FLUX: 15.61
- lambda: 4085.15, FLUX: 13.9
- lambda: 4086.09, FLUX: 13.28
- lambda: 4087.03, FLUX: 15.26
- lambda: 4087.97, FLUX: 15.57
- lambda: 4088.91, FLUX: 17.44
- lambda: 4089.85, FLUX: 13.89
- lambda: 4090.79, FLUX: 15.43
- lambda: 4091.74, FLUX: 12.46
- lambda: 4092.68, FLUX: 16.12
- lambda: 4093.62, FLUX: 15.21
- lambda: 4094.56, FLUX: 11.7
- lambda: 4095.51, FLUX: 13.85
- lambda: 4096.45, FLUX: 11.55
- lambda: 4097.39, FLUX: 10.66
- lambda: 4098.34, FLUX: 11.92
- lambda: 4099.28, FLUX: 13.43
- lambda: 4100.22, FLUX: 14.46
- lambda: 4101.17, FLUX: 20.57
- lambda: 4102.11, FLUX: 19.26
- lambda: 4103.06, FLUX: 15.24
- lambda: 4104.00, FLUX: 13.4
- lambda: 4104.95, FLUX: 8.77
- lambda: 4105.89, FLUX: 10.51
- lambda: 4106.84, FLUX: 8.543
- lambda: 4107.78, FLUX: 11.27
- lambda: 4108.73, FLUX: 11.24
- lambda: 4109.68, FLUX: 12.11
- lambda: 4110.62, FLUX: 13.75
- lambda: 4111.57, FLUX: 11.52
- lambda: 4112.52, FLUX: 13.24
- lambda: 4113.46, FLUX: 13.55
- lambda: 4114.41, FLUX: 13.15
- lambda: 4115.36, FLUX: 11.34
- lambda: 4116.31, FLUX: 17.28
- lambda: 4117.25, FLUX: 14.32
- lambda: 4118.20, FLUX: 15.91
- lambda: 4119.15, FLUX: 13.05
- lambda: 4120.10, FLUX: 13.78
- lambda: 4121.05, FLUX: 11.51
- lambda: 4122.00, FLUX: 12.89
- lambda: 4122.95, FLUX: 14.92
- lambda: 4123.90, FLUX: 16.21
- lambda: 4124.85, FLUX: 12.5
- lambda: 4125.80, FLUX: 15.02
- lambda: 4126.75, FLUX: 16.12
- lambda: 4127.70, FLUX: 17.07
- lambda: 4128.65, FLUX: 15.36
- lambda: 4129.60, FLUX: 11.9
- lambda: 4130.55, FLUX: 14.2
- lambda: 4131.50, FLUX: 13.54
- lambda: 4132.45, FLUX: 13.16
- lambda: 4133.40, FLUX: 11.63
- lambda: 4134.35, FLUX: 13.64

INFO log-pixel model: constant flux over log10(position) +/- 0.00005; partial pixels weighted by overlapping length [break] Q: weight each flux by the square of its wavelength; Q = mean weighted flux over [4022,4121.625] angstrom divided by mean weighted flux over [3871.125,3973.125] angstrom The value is 1.21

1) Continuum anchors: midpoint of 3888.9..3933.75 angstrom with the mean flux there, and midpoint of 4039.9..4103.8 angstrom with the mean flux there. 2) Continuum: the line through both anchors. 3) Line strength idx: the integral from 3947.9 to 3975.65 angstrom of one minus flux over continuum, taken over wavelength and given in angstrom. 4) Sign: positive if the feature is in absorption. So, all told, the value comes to 3.7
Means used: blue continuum 13.4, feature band 12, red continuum 15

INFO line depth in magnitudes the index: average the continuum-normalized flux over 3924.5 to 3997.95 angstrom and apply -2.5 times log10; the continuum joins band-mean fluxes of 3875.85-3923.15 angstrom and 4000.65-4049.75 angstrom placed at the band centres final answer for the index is 0.08 mag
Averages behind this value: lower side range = 13.3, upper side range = 15.3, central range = 13.3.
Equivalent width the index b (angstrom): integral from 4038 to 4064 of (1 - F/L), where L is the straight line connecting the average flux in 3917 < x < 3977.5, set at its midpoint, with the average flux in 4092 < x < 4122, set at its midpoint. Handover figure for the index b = -4.7 angstrom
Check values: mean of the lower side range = 12.8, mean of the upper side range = 13.3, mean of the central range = 15.5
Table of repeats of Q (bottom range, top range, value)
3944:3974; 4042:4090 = 1.27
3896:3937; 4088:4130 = 1.12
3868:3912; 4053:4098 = 1.24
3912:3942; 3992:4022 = 1.16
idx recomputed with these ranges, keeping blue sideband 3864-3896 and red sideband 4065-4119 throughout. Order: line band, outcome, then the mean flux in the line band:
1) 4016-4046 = -3.9 angstrom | 15.7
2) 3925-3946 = 1.1 angstrom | 12.9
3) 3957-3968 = 1.4 angstrom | 12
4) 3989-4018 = -2.4 angstrom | 15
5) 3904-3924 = -1.5 angstrom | 14.6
